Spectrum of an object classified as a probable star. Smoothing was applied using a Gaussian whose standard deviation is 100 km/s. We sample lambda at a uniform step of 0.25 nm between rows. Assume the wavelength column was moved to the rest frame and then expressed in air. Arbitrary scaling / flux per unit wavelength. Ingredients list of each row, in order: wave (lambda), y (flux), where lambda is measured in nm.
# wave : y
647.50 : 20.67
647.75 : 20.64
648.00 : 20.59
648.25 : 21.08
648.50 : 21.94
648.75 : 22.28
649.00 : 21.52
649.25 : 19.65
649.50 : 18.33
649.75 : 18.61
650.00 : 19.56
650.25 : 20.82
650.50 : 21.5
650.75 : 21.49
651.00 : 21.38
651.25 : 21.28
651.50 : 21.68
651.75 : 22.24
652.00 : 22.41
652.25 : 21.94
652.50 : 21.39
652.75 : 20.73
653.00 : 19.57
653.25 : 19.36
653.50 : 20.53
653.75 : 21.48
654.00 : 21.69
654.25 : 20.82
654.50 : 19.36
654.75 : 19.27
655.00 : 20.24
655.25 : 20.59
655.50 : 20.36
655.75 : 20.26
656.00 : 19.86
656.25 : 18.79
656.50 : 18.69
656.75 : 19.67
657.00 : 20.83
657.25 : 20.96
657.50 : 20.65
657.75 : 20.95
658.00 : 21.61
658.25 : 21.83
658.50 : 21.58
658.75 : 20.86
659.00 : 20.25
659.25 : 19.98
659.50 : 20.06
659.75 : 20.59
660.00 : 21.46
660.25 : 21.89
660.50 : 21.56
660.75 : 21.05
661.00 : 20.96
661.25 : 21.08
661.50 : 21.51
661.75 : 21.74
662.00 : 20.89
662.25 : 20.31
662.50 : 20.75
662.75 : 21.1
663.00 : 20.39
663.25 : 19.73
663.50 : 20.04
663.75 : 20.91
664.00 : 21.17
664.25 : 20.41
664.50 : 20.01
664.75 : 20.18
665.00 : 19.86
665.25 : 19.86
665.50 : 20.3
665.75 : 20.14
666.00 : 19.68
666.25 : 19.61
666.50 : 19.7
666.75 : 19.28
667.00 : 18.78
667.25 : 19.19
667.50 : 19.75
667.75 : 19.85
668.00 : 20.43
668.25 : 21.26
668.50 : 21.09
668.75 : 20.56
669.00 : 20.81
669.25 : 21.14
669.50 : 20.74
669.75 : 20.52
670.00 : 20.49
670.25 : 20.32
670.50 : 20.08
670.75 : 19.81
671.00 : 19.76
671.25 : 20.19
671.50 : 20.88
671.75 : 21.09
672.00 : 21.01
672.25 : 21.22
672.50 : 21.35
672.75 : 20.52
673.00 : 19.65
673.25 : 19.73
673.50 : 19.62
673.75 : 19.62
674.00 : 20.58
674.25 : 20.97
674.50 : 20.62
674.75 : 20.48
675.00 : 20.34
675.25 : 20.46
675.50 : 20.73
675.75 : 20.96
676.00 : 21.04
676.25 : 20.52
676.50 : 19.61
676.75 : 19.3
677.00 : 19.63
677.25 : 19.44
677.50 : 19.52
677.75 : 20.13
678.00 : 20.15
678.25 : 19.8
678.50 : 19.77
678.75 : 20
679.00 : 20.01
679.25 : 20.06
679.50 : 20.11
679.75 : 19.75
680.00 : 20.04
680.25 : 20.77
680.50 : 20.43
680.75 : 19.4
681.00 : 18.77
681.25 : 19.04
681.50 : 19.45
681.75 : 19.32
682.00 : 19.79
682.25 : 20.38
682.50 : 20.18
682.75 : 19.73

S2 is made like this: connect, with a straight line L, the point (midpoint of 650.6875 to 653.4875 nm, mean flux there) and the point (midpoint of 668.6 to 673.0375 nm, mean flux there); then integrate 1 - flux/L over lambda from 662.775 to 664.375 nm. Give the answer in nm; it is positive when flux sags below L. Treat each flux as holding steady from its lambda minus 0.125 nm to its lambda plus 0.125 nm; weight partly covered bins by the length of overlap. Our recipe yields 0.03 nm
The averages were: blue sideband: 21.2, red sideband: 20.6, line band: 20.5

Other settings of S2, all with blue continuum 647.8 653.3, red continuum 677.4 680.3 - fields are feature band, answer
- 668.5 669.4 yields -0.02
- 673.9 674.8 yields -0.02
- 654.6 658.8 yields 0.06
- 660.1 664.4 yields -0.08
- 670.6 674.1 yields -0.03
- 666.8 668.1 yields 0.05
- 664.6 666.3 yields 0.04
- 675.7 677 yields -0.01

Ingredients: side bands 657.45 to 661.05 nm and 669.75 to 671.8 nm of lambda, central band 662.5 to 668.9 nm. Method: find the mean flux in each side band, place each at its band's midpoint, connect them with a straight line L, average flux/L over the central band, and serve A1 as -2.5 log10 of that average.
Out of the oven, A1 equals 0.03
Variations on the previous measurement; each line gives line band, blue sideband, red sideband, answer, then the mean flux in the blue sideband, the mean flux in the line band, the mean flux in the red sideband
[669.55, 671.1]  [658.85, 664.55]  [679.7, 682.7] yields 0.01 mag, 20.8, 20.2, 19.8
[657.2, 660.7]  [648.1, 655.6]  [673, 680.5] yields -0.02 mag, 20.8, 21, 20.1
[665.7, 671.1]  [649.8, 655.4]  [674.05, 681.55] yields 0.01 mag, 20.8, 20.1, 20.1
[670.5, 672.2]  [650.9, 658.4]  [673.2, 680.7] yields -0.01 mag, 20.7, 20.5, 20.1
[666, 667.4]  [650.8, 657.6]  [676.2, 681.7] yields 0.05 mag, 20.6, 19.4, 19.8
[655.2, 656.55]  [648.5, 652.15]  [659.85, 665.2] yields 0.06 mag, 21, 19.8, 20.8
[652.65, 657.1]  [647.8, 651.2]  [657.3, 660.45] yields 0.04 mag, 20.7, 20.1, 21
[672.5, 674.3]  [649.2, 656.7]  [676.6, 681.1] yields -0.01 mag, 20.5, 20.1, 19.8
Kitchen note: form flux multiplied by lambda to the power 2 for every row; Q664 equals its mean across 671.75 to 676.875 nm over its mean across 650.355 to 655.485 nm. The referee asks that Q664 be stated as 1.04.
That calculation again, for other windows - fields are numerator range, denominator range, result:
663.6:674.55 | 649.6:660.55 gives 1.02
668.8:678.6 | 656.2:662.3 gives 1.02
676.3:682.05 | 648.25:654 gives 1.03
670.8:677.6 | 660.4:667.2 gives 1.03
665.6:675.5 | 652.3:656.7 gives 1.05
